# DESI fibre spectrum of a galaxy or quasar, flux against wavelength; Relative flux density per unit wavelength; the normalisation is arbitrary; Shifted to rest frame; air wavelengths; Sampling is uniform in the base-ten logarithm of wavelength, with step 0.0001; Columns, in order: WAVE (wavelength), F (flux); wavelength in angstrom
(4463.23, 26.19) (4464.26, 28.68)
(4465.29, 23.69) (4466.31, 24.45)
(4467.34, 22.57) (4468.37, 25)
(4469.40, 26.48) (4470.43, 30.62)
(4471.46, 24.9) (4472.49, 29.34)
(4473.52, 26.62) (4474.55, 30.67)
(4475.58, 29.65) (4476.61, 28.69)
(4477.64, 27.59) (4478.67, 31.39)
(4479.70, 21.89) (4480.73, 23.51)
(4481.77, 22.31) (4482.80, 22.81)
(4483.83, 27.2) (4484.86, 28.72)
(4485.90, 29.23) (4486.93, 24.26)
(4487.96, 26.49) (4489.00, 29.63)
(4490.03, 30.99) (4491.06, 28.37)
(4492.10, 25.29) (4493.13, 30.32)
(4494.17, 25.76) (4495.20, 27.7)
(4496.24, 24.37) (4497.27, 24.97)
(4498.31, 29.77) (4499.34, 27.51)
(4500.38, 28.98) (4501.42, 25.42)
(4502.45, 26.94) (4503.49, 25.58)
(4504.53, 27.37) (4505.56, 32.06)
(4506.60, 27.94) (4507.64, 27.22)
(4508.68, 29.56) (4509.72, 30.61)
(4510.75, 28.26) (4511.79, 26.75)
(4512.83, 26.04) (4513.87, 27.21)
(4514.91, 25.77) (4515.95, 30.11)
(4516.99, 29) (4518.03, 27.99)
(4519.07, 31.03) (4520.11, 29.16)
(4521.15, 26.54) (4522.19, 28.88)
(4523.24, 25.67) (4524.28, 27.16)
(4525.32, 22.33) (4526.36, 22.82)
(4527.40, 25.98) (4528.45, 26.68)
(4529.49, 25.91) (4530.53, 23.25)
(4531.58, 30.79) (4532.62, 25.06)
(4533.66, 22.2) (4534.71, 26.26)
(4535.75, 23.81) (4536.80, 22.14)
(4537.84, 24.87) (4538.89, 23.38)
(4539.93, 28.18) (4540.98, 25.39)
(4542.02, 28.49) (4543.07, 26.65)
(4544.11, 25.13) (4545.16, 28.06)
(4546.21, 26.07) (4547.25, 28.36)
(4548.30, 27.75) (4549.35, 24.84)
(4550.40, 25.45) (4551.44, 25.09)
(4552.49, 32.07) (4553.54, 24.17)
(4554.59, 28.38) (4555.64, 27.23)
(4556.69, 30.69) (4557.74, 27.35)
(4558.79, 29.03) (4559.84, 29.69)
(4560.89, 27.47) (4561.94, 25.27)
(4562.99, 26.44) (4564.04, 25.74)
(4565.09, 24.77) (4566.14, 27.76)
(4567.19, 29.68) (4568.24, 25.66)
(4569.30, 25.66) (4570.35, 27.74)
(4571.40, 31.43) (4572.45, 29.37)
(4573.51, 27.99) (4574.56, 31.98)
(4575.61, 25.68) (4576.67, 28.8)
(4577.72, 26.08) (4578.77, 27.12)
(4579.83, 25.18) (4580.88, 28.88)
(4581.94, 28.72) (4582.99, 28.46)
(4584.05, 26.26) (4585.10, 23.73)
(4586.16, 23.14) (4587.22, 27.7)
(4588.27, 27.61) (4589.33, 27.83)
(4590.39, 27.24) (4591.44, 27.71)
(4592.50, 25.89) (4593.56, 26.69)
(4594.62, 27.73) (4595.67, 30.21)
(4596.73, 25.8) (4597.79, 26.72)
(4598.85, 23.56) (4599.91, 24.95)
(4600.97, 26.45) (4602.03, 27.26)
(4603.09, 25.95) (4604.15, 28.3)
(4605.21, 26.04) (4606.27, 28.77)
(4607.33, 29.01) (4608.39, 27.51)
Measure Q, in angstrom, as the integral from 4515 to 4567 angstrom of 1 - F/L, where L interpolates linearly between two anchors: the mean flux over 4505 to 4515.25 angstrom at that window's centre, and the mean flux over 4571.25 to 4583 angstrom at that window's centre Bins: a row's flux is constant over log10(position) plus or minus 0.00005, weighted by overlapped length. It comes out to 2.8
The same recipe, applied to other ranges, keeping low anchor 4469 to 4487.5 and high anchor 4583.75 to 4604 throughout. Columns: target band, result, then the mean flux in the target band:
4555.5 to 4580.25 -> -1.01 angstrom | 27.7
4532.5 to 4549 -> 0.60 angstrom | 25.7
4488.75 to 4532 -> -0.95 angstrom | 27.4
